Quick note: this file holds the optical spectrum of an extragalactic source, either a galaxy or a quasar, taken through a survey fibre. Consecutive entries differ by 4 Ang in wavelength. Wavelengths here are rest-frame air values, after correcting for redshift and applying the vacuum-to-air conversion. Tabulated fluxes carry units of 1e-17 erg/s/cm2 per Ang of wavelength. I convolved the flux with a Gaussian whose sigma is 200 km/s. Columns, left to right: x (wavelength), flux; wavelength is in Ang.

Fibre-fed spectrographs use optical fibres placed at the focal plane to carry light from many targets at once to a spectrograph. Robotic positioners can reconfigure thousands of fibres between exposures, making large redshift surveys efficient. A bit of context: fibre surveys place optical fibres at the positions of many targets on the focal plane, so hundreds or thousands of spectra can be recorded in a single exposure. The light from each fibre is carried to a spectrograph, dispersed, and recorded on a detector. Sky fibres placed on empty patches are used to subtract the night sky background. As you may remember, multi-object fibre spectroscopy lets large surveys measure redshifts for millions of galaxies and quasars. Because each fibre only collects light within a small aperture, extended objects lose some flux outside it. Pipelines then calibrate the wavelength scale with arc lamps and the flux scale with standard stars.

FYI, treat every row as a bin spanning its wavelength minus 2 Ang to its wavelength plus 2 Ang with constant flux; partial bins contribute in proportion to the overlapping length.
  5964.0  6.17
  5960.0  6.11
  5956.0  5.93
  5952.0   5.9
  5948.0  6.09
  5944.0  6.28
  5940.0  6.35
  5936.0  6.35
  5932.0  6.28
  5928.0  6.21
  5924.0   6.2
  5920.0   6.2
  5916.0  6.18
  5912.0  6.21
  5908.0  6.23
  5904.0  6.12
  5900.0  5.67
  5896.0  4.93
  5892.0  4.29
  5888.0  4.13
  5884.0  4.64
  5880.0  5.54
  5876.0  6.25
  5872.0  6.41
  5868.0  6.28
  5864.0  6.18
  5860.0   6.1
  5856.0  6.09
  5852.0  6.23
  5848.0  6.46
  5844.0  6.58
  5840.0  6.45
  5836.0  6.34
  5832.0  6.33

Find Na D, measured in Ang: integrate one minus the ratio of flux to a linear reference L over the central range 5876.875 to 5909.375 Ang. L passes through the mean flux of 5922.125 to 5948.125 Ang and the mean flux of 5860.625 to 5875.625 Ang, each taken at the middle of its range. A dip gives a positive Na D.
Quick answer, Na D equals 5.5 Ang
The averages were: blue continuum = 6.27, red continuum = 6.26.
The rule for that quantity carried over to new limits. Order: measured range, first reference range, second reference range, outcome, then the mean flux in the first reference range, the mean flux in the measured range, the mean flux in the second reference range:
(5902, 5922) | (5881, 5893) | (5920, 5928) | -2.0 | 4.46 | 6.19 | 6.2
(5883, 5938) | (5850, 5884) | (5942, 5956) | 3.2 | 6.05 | 5.71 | 6.07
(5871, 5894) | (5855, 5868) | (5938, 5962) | 3.7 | 6.15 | 5.16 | 6.11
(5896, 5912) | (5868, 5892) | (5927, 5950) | -0.4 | 5.38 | 5.9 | 6.26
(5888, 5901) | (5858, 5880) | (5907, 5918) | 3.0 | 6.18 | 4.78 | 6.2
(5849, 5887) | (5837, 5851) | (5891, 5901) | -1.0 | 6.47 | 5.93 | 4.96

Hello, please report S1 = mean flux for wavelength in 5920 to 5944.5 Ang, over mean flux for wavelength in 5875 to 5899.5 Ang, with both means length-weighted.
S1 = 1.3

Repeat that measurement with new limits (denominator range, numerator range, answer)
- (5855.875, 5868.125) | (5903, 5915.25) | 1.01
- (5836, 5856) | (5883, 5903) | 0.75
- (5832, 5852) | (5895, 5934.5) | 0.94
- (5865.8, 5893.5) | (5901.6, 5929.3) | 1.15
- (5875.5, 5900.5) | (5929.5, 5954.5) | 1.25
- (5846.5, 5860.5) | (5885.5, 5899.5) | 0.74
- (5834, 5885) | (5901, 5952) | 1.01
